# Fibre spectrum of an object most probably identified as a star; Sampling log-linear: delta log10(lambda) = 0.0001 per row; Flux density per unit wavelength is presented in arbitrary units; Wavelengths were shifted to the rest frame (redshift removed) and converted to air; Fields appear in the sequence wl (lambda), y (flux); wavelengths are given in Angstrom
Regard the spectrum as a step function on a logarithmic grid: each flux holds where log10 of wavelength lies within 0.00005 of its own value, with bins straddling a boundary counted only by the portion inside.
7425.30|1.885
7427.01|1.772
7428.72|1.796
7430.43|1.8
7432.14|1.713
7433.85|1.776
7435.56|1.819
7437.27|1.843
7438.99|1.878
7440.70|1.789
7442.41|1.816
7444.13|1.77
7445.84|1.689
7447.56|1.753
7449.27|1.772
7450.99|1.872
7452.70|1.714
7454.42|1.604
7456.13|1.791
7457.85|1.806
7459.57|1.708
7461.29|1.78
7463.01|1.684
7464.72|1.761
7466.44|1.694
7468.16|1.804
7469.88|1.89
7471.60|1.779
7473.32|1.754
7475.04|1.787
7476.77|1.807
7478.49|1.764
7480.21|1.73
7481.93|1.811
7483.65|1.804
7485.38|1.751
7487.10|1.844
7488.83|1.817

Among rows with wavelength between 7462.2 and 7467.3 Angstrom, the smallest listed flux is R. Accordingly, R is 1.684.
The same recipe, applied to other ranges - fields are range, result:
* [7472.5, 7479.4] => 1.754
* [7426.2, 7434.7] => 1.713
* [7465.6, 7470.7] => 1.694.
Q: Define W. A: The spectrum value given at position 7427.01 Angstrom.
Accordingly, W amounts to 1.772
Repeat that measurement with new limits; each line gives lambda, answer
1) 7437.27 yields 1.843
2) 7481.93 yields 1.811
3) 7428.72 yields 1.796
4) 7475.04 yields 1.787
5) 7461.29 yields 1.78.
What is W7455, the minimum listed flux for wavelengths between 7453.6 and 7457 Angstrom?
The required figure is 1.604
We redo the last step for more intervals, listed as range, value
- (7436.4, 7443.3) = 1.789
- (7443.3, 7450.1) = 1.689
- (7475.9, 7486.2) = 1.73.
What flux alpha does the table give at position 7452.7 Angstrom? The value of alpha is 1.714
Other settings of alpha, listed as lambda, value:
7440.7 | 1.789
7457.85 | 1.806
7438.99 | 1.878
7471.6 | 1.779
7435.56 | 1.819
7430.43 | 1.8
